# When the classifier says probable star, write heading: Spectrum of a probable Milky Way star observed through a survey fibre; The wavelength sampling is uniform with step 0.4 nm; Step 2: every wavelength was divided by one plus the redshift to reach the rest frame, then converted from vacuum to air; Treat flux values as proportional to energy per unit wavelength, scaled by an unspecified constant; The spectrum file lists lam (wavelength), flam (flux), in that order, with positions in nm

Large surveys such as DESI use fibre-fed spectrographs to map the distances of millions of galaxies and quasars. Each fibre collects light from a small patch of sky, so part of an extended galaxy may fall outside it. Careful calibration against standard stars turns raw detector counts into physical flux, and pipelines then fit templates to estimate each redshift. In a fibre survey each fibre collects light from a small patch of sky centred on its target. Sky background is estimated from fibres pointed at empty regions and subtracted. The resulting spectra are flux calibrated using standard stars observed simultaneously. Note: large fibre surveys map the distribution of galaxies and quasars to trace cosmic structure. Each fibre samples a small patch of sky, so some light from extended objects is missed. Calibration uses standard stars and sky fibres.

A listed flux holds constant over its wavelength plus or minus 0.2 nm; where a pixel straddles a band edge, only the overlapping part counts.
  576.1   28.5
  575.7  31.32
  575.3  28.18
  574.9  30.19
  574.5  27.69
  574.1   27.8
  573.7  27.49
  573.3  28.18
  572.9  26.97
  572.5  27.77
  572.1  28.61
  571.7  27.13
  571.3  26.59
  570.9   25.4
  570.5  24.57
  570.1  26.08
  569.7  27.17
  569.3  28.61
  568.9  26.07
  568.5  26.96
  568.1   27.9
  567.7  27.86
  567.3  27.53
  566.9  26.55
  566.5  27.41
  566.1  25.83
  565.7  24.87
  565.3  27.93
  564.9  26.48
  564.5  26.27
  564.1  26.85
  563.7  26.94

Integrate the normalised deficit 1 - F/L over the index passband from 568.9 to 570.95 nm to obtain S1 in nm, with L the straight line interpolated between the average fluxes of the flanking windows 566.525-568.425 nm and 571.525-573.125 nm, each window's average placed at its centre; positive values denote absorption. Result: 0.08 nm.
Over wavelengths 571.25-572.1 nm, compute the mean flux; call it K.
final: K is 27.3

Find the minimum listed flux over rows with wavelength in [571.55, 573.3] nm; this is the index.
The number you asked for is 26.97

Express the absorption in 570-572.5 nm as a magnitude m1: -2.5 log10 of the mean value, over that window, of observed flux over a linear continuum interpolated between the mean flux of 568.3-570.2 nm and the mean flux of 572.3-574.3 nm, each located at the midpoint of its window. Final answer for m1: 0.03 mag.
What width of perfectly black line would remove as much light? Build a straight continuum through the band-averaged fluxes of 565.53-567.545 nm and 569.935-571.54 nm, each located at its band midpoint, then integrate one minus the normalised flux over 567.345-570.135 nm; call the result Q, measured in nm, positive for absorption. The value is -0.13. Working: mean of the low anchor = 26.5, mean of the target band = 27.3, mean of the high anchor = 25.7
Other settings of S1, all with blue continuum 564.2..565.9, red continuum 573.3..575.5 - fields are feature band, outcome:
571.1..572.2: 0.02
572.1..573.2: 0.01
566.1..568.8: -0.03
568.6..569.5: 0.00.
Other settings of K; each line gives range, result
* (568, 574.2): 27.1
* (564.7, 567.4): 26.6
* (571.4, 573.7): 27.7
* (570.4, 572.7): 26.8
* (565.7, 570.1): 27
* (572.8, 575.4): 28.1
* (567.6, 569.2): 27.2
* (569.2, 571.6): 26.3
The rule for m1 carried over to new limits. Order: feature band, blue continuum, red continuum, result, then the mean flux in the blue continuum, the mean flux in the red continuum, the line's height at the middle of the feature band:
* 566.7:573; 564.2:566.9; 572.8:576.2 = 0.02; 26.5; 28.5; 27.5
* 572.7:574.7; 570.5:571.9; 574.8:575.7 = 0.02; 26.1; 29.5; 28.2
